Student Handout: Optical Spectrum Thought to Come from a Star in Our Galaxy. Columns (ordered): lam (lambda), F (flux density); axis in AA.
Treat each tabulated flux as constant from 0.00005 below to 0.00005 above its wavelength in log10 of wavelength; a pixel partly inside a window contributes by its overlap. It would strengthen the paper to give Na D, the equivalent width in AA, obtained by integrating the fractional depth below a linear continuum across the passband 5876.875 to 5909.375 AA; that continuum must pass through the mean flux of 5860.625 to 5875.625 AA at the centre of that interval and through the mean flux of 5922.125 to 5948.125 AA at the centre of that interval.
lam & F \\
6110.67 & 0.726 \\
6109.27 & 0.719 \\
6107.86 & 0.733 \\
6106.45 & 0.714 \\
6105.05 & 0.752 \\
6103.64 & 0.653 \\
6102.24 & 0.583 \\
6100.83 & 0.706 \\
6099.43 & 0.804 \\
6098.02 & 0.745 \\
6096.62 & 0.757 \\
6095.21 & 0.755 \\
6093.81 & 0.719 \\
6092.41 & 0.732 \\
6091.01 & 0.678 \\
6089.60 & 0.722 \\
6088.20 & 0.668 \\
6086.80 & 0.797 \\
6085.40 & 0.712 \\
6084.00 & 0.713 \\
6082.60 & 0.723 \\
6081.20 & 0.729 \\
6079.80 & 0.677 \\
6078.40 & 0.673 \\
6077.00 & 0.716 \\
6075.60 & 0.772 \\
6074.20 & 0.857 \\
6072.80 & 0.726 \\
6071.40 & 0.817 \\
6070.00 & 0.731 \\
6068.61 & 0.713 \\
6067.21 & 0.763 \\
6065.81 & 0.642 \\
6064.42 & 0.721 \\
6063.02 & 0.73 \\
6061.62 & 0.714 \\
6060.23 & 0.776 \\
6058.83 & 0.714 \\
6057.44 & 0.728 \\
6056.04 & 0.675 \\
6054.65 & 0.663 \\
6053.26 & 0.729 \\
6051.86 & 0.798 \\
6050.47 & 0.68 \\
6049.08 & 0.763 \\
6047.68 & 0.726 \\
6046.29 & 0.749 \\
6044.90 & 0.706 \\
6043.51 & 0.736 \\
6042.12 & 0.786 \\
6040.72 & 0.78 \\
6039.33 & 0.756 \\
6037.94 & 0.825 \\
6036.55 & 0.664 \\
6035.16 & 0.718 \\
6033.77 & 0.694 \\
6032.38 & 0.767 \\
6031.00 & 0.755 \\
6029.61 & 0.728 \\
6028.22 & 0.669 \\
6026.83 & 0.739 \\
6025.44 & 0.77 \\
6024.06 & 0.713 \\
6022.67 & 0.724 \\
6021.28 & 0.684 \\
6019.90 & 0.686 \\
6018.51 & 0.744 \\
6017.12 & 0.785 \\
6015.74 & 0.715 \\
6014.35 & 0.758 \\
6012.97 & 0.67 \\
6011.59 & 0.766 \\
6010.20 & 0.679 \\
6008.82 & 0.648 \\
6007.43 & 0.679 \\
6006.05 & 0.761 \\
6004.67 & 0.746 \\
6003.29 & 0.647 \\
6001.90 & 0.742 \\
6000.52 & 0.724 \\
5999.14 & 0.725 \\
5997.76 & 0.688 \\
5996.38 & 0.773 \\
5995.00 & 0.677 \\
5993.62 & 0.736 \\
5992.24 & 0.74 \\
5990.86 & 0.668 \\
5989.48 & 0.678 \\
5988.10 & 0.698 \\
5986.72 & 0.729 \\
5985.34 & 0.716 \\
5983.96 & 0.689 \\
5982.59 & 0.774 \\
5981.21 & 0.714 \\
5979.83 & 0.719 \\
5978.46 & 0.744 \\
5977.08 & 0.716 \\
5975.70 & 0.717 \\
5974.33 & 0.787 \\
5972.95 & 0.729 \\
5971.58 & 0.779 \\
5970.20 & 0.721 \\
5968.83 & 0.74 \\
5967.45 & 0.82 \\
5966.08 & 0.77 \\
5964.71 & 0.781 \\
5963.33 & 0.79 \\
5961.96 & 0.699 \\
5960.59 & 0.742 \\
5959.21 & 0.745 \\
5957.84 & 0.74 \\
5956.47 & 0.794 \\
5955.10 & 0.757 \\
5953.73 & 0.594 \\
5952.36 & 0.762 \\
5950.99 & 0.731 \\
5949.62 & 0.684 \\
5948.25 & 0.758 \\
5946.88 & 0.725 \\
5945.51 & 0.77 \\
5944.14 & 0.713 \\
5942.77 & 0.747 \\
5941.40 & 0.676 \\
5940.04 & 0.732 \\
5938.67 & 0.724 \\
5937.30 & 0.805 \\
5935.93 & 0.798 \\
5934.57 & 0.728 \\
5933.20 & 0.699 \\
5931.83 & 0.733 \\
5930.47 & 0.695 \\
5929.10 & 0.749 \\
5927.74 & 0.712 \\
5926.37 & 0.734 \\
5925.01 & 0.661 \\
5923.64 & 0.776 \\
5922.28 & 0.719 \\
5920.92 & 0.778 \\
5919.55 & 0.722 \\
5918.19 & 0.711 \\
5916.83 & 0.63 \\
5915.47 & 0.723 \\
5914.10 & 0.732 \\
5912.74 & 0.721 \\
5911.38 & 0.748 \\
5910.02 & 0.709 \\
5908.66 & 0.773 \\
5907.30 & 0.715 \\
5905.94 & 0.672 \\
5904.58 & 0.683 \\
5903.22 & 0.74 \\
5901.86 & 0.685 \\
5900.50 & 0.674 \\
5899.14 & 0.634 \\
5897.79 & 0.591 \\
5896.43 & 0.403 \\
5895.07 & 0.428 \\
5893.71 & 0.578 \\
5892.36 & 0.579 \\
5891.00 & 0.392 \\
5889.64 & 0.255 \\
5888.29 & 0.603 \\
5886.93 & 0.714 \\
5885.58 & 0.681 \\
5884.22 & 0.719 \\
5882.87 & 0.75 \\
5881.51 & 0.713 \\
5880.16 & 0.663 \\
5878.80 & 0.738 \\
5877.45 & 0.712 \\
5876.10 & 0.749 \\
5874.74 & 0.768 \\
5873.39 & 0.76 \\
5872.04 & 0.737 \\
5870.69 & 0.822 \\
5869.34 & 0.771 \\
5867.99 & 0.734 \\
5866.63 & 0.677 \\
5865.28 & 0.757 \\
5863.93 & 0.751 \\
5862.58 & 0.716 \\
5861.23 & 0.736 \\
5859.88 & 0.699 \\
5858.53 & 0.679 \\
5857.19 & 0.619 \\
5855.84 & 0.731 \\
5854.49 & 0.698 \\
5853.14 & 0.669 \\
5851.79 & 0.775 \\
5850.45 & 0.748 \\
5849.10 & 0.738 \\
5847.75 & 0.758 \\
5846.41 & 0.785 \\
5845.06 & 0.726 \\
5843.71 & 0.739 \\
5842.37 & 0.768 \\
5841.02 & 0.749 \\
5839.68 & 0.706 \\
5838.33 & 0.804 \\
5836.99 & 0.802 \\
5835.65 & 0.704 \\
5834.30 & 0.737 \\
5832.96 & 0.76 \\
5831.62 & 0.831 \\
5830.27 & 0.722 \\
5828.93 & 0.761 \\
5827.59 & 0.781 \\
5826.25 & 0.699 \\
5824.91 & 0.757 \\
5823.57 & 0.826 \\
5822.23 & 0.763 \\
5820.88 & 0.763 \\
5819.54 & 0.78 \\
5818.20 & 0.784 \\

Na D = 5.0 AA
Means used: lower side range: 0.748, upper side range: 0.732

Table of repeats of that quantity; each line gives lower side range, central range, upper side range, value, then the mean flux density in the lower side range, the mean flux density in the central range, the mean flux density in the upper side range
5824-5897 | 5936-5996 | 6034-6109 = -1.61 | 0.702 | 0.734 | 0.728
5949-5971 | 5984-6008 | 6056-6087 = 0.84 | 0.742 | 0.713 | 0.731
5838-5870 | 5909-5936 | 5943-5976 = 0.59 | 0.73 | 0.723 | 0.744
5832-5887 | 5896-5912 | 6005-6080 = 1.31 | 0.734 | 0.673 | 0.729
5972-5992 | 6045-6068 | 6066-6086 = 0.29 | 0.721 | 0.723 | 0.735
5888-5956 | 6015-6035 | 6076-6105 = -0.70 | 0.682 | 0.726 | 0.715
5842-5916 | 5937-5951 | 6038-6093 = -0.57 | 0.687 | 0.731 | 0.732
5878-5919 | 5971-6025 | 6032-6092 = -1.75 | 0.646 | 0.72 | 0.731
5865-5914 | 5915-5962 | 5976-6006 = -2.46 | 0.668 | 0.728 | 0.717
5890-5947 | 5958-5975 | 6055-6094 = -1.46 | 0.686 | 0.758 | 0.726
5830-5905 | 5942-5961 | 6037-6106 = -0.64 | 0.694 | 0.732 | 0.73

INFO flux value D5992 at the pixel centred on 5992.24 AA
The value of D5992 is 0.74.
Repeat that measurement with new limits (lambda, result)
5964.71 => 0.781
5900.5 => 0.674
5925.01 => 0.661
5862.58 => 0.716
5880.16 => 0.663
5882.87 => 0.75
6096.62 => 0.757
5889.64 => 0.255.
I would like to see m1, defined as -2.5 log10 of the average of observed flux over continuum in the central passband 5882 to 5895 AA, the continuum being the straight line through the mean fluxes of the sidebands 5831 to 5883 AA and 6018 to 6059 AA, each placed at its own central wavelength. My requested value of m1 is 0.26 mag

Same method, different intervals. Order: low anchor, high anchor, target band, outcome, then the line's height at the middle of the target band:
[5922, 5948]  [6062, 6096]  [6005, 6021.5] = 0.020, 0.73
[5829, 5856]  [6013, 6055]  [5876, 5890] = 0.116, 0.745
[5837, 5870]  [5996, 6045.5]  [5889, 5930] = 0.118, 0.73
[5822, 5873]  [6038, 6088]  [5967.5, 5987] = 0.002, 0.738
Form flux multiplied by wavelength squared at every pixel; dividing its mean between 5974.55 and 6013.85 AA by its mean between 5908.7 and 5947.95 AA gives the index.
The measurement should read 1.00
